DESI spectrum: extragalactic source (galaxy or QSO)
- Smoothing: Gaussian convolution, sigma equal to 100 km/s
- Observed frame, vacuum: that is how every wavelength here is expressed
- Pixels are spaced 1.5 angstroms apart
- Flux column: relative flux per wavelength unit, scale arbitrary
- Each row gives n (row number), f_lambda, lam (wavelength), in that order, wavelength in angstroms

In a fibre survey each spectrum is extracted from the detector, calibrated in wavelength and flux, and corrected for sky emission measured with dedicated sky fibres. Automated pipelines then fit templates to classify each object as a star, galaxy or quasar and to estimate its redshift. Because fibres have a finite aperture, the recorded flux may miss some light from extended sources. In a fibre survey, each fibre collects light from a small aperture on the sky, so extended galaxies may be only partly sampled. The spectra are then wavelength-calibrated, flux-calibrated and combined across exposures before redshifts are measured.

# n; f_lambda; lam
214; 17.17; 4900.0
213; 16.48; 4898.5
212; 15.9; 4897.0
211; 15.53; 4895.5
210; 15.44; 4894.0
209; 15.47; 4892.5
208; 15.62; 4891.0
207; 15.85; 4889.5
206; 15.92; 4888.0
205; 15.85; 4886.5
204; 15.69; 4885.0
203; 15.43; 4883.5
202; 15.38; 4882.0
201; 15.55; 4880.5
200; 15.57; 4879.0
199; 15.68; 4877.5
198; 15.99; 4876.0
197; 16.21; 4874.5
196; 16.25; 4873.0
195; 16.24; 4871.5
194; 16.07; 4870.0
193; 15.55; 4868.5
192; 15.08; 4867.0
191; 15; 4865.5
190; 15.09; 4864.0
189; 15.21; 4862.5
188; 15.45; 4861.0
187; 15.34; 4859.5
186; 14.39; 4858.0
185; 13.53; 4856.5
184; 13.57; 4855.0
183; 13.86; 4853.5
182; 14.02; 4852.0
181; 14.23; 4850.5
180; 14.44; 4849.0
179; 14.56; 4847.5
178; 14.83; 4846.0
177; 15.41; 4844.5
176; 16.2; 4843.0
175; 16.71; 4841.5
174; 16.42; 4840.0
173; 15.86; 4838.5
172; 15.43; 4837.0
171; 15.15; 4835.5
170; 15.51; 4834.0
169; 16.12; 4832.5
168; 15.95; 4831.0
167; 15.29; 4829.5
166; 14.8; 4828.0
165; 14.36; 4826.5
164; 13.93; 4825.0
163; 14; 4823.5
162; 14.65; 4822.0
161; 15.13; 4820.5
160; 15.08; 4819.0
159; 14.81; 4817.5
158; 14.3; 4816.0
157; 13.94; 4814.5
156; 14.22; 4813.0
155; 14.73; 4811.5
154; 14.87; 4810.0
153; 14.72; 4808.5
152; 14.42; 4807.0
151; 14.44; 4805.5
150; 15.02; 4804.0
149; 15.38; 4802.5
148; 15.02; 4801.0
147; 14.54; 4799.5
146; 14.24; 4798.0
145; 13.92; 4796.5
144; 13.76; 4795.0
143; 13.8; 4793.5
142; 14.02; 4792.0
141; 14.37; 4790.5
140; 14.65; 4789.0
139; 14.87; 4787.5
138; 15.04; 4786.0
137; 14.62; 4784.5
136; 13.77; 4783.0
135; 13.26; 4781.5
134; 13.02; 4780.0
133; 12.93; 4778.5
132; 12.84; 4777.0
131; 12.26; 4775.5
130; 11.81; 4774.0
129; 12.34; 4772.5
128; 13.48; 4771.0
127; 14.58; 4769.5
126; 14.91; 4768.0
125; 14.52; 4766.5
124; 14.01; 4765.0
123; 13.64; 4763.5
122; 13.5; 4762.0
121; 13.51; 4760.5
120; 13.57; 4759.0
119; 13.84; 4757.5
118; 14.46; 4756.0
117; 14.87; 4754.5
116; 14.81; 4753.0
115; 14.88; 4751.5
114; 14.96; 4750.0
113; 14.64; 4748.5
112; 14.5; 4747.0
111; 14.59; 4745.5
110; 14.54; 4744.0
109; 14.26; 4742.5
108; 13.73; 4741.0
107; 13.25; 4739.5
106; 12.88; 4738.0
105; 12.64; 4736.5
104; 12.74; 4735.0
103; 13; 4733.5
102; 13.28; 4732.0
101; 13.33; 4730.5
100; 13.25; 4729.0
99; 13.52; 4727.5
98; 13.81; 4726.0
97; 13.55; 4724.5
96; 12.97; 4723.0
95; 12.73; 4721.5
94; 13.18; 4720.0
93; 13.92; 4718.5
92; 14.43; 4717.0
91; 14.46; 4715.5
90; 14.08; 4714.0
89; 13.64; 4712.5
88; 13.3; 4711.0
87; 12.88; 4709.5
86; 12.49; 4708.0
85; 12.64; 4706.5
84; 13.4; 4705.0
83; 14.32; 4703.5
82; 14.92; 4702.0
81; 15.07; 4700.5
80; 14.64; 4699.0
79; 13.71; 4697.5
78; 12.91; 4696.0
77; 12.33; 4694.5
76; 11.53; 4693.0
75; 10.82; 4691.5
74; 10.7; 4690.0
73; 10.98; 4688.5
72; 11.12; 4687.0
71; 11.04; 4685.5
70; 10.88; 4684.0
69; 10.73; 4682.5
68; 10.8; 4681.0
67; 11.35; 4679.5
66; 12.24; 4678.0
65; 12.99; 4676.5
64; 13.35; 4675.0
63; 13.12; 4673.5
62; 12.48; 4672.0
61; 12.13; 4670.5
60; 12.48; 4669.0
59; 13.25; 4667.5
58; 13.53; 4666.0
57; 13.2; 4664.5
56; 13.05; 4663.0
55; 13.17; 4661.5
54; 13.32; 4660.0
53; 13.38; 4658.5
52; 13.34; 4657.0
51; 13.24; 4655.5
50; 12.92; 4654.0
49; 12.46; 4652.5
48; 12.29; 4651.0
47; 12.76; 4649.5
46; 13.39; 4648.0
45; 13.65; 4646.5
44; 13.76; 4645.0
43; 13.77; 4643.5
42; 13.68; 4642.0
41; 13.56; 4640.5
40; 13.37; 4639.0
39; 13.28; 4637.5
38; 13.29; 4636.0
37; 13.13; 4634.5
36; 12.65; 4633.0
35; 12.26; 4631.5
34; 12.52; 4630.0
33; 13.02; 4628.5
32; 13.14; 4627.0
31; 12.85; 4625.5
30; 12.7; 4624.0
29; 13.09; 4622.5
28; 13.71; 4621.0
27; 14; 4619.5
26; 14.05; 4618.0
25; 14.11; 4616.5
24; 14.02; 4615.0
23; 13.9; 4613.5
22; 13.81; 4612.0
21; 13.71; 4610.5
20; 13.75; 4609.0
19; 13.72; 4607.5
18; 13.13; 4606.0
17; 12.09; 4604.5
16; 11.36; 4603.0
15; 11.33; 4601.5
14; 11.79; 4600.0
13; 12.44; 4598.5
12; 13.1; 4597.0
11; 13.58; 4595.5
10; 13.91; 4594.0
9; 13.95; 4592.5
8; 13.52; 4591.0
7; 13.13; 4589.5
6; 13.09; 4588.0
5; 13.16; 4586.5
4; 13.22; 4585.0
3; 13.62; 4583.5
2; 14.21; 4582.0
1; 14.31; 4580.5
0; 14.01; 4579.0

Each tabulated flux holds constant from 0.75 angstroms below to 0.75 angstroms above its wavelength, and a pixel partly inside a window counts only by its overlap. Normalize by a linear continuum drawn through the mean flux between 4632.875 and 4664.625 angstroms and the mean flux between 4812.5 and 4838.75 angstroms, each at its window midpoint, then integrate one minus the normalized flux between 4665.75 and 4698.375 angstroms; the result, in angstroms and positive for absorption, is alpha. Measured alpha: 3.7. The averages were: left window 13.2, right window 14.9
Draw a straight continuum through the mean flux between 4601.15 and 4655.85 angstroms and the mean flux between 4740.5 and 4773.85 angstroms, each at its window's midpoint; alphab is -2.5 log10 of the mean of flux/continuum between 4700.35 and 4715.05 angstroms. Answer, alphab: 0.01 mag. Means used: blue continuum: 13.2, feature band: 13.6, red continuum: 14.1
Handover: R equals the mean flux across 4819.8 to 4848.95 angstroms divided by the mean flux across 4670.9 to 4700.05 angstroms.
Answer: 1.27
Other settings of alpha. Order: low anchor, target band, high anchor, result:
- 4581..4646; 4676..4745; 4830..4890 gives 5.6 angstroms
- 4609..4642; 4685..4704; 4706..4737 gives 1.0 angstroms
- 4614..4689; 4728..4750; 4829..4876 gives 0.4 angstroms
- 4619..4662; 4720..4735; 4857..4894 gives 0.9 angstroms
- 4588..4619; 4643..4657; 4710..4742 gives 0.2 angstroms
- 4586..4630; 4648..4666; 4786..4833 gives 0.7 angstroms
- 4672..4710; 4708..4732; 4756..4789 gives -1.2 angstroms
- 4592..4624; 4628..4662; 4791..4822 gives 0.9 angstroms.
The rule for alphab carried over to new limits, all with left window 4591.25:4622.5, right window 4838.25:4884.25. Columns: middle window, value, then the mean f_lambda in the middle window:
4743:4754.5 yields -0.02 mag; 14.7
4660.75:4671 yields 0.06 mag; 13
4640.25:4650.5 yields 0.01 mag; 13.5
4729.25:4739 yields 0.10 mag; 13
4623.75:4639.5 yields 0.04 mag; 12.9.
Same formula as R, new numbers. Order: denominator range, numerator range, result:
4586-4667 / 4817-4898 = 1.16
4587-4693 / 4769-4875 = 1.14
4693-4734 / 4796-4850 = 1.11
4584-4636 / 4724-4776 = 1.05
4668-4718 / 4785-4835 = 1.16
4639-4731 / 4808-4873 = 1.16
